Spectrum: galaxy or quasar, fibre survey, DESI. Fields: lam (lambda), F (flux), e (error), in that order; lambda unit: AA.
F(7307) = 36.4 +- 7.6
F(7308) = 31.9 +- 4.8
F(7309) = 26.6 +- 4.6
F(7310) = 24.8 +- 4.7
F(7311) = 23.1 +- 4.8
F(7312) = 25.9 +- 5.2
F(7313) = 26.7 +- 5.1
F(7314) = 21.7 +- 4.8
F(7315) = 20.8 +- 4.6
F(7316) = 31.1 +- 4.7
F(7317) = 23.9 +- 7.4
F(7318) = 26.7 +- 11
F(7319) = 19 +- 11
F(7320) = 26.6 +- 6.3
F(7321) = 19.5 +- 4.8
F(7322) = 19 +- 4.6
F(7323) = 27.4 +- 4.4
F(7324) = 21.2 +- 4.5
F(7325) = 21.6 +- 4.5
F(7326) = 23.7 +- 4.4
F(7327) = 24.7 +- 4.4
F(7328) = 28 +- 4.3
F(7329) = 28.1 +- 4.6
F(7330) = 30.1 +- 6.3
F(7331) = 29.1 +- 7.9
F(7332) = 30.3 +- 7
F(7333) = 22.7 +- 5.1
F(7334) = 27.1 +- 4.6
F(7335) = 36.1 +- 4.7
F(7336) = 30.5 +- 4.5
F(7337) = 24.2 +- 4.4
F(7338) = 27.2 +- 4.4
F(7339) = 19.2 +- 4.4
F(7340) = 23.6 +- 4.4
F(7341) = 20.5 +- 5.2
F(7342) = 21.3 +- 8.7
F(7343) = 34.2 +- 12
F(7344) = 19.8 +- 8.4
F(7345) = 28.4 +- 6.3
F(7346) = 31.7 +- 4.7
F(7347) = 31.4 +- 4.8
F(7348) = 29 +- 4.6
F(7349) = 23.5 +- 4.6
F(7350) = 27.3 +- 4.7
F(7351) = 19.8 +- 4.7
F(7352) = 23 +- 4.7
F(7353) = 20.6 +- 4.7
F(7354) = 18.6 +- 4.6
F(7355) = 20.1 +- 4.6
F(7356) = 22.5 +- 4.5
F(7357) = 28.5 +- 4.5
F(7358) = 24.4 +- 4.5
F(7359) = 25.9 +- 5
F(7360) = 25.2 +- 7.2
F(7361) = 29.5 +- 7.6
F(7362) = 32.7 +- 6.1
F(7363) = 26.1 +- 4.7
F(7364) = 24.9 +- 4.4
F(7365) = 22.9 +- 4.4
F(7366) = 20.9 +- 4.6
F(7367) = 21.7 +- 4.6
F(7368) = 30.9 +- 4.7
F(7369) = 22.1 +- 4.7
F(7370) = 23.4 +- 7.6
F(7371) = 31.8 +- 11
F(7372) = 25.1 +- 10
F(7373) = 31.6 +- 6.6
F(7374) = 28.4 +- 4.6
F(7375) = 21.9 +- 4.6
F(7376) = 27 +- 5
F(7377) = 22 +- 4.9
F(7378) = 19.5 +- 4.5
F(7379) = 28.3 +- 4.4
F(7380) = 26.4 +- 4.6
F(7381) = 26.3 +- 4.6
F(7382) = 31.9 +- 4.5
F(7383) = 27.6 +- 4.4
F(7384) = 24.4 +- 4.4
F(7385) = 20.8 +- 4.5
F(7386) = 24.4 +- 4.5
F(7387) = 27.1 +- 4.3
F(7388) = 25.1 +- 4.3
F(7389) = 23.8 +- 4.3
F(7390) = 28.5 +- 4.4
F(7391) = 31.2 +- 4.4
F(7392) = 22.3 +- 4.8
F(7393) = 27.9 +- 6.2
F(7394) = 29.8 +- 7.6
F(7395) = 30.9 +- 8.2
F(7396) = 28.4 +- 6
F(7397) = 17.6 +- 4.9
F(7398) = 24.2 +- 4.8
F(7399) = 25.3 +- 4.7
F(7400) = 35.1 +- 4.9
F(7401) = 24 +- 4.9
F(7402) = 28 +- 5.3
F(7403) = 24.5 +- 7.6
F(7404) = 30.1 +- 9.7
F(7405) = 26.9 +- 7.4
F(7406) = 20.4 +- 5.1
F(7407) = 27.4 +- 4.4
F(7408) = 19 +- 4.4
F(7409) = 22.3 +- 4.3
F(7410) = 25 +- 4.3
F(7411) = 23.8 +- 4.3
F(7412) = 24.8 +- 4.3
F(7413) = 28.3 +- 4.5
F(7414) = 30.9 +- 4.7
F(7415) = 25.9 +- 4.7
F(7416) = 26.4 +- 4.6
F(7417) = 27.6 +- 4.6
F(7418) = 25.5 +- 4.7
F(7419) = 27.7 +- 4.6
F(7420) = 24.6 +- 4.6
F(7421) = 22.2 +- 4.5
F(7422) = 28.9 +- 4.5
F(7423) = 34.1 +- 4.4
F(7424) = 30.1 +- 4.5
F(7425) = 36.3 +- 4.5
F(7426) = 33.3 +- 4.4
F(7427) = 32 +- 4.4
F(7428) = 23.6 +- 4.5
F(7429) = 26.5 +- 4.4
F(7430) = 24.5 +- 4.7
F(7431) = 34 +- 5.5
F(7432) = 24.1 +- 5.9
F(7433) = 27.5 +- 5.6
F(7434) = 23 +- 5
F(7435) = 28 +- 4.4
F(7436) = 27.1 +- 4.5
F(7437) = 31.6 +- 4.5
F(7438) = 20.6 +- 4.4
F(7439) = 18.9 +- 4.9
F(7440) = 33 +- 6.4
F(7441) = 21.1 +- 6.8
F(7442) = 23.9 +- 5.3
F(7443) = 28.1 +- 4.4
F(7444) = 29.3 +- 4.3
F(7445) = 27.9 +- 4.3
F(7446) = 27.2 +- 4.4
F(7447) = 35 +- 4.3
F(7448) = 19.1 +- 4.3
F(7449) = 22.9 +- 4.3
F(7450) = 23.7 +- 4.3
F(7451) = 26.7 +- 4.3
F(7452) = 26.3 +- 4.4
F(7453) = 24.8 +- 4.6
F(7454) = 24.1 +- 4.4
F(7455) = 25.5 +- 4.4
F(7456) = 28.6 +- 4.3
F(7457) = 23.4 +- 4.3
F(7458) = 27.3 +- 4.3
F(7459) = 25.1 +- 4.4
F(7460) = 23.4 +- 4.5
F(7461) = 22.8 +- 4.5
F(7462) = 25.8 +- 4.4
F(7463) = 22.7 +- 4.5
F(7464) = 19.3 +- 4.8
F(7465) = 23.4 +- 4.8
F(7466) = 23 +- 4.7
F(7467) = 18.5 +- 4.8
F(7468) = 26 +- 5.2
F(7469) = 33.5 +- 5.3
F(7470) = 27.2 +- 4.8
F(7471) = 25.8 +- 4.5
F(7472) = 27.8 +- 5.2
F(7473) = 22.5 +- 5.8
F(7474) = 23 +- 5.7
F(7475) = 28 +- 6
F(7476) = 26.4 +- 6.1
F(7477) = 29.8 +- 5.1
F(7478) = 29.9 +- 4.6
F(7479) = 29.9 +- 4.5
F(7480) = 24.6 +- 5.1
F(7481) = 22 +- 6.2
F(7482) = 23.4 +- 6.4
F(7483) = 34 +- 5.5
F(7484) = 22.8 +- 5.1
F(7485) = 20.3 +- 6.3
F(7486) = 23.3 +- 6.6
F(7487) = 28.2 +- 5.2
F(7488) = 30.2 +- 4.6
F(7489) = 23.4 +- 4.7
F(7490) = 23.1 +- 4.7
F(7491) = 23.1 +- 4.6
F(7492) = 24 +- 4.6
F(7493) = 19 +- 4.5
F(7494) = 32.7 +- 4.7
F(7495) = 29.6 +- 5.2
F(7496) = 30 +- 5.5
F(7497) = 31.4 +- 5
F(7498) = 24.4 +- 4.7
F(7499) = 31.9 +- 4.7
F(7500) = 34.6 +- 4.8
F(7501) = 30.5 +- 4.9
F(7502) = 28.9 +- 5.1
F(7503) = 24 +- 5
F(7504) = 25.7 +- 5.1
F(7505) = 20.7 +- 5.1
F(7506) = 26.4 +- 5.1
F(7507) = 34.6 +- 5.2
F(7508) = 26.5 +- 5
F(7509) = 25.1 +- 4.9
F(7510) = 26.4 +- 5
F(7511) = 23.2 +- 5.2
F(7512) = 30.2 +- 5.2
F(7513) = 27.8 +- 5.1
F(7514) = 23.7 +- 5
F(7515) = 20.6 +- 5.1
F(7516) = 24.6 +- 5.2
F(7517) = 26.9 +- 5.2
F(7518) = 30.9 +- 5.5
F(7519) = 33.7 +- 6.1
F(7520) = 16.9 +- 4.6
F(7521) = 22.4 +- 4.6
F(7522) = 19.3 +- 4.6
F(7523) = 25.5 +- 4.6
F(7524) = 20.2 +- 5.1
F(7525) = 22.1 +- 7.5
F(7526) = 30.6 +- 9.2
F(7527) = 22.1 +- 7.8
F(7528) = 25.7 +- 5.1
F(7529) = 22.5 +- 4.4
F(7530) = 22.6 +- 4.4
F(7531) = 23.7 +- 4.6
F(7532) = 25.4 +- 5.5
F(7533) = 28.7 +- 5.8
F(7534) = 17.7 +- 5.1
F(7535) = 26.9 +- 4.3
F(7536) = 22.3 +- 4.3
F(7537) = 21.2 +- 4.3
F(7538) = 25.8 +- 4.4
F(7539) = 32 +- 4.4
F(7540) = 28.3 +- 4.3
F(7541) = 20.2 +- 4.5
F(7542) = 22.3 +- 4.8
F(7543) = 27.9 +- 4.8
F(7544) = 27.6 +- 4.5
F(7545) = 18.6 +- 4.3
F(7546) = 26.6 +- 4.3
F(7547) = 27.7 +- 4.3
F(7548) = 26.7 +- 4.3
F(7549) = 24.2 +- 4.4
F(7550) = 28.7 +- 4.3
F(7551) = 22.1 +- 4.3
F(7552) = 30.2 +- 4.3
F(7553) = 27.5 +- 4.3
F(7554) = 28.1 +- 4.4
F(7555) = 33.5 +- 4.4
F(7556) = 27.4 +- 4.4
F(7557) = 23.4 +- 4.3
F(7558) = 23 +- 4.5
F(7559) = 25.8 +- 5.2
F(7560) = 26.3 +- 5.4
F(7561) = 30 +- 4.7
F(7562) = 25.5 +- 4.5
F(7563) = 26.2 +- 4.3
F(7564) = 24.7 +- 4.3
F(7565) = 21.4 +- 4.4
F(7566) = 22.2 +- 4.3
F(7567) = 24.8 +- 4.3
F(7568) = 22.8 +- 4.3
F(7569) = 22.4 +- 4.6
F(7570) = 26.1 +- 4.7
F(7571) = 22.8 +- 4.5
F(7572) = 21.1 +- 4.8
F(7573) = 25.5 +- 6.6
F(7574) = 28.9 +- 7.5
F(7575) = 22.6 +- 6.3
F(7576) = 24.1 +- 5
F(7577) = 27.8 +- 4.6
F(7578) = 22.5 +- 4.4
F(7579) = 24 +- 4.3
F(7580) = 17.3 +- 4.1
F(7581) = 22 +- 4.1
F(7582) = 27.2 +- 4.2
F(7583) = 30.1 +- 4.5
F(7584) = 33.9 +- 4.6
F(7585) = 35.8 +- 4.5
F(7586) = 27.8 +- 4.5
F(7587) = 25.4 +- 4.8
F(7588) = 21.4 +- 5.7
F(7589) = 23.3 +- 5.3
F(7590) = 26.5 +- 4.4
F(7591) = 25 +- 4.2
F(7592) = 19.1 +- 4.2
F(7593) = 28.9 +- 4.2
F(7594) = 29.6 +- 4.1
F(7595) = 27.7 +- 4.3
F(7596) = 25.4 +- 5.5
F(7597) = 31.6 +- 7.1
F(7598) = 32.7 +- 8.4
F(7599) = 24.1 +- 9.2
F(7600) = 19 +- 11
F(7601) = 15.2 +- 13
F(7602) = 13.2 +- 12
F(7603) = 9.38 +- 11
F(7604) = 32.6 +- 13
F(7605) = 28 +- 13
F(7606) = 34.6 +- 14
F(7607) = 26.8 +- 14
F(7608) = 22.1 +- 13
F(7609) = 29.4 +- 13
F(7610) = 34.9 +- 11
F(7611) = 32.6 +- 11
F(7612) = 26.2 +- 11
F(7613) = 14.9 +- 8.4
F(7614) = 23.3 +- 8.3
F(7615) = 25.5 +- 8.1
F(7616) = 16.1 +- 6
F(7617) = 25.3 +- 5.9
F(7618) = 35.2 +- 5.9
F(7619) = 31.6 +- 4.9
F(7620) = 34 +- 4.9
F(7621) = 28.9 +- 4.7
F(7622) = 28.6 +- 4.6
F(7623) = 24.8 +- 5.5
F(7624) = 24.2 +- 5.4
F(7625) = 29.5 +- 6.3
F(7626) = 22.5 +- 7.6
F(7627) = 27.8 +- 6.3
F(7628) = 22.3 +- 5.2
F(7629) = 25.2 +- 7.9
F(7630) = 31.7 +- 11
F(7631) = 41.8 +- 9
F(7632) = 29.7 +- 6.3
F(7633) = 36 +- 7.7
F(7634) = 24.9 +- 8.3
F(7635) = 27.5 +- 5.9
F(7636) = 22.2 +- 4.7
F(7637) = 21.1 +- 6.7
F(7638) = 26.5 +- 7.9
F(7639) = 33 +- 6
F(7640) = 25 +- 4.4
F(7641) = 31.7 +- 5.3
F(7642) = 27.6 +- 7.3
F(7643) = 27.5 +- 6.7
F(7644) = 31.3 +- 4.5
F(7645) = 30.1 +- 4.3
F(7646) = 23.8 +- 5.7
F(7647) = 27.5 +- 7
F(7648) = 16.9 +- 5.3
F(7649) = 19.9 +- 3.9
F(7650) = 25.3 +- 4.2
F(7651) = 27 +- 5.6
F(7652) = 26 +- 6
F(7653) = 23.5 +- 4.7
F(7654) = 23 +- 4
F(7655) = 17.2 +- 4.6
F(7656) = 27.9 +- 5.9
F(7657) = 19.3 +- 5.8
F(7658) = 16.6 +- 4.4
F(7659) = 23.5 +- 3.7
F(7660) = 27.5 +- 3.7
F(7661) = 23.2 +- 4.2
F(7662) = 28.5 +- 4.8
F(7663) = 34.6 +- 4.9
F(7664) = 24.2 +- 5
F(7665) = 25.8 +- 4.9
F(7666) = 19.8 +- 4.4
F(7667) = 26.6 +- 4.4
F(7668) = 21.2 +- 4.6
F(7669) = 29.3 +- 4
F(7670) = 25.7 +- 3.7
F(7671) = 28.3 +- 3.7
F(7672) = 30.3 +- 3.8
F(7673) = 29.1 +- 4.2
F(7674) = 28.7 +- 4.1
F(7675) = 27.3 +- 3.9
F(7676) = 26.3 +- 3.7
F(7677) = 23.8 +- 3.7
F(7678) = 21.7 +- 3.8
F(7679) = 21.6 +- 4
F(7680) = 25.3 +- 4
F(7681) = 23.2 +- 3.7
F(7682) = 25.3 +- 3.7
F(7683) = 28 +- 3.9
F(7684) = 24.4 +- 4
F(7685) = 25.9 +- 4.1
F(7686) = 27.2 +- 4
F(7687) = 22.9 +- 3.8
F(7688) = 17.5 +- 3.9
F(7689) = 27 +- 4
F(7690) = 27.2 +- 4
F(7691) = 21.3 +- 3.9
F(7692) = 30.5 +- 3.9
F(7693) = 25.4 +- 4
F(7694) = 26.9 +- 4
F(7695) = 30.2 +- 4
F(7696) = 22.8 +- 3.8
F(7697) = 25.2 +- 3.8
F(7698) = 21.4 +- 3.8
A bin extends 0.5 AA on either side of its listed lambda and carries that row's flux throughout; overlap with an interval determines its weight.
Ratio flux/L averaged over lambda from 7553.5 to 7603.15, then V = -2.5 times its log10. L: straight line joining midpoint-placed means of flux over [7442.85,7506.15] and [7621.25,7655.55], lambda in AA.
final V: 0.06 mag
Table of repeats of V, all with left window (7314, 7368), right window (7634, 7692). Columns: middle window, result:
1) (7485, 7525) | -0.036 mag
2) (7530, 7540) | 0.015 mag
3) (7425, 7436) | -0.113 mag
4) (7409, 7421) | -0.035 mag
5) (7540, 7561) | -0.033 mag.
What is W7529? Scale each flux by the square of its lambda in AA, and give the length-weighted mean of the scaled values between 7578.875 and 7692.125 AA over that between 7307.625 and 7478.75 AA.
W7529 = 1.1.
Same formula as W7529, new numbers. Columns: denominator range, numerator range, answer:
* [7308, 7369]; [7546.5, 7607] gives 1.07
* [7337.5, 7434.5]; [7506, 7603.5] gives 1.01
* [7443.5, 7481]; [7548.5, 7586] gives 1.03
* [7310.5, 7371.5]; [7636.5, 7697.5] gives 1.10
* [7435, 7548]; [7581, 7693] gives 1.06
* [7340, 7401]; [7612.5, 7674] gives 1.10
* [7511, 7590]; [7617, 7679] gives 1.08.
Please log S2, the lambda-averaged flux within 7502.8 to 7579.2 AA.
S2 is 25.2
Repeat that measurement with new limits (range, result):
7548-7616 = 25.4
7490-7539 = 25.7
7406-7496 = 26.1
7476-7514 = 26.9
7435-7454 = 26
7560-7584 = 24.7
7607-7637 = 27.4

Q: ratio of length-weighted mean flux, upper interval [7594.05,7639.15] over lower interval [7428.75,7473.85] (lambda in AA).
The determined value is 1.04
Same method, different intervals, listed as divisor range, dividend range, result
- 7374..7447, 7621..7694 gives 0.98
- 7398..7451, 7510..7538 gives 0.91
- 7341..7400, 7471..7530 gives 1.01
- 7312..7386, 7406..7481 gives 1.03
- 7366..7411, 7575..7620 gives 1.00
